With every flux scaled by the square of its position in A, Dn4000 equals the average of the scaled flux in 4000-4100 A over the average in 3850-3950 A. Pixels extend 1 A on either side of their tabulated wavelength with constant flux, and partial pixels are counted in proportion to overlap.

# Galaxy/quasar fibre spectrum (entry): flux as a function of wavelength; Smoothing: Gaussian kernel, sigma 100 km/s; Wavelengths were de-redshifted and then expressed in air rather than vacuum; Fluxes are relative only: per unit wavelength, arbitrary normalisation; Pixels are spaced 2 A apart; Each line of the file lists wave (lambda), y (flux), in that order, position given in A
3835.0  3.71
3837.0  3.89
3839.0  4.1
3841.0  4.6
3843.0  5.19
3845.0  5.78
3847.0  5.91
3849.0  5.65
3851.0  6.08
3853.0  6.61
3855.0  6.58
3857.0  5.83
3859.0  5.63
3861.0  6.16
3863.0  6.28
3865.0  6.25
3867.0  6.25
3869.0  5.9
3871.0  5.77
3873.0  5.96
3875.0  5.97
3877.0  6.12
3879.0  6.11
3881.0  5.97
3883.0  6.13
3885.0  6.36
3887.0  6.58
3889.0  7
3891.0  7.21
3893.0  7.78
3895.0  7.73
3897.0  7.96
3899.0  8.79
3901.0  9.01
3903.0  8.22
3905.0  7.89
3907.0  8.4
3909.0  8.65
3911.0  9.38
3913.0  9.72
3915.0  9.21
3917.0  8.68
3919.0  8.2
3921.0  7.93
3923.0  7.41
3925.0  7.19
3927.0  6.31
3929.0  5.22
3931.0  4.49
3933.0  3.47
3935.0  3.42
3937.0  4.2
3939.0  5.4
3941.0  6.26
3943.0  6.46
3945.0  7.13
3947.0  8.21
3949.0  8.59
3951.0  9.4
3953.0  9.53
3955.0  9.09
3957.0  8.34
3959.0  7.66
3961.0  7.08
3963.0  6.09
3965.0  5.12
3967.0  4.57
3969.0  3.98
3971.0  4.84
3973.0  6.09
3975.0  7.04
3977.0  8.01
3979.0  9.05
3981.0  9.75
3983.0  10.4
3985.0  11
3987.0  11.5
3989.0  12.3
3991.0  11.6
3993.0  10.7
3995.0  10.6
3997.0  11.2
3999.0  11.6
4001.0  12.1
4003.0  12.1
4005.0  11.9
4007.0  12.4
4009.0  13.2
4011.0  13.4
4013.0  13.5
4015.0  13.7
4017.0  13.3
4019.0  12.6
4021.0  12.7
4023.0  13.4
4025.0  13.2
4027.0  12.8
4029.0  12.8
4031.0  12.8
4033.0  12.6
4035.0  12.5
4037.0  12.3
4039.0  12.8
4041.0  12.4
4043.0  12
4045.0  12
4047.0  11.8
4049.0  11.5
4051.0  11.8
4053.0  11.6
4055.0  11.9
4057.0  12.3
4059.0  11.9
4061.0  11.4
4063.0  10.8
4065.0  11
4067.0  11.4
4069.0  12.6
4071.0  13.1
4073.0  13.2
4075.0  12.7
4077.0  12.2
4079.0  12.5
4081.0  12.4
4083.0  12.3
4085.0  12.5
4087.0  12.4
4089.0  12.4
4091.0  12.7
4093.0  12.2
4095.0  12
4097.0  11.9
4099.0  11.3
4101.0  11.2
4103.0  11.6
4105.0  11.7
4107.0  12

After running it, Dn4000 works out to 1.95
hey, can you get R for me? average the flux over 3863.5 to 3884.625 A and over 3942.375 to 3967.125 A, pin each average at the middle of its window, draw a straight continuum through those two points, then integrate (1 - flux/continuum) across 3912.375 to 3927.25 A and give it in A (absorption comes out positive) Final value -2.6 A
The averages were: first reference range 6.06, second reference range 7.6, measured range 8.13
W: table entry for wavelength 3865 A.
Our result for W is 6.25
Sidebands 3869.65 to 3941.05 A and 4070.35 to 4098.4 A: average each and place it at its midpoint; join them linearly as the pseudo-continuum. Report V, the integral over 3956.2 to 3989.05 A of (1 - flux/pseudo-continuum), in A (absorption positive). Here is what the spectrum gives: 5.0 A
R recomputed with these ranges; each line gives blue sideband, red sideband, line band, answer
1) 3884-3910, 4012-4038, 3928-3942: 7.05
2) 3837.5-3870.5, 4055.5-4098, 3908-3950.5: 4.95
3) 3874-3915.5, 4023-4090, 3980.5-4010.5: -2.96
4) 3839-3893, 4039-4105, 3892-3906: -2.34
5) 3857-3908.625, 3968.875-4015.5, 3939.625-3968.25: 5.93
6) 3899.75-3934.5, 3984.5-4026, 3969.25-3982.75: 4.19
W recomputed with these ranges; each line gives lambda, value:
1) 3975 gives 7.04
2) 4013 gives 13.5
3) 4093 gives 12.2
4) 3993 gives 10.7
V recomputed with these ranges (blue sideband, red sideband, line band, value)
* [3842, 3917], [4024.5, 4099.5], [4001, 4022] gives -4.1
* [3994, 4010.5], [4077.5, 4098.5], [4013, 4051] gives -1.8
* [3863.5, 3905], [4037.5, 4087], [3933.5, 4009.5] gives 7.8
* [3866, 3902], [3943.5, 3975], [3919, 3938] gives 3.5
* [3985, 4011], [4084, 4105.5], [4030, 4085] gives -1.0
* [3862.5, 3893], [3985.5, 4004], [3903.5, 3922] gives -1.9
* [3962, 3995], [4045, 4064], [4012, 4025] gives -4.0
